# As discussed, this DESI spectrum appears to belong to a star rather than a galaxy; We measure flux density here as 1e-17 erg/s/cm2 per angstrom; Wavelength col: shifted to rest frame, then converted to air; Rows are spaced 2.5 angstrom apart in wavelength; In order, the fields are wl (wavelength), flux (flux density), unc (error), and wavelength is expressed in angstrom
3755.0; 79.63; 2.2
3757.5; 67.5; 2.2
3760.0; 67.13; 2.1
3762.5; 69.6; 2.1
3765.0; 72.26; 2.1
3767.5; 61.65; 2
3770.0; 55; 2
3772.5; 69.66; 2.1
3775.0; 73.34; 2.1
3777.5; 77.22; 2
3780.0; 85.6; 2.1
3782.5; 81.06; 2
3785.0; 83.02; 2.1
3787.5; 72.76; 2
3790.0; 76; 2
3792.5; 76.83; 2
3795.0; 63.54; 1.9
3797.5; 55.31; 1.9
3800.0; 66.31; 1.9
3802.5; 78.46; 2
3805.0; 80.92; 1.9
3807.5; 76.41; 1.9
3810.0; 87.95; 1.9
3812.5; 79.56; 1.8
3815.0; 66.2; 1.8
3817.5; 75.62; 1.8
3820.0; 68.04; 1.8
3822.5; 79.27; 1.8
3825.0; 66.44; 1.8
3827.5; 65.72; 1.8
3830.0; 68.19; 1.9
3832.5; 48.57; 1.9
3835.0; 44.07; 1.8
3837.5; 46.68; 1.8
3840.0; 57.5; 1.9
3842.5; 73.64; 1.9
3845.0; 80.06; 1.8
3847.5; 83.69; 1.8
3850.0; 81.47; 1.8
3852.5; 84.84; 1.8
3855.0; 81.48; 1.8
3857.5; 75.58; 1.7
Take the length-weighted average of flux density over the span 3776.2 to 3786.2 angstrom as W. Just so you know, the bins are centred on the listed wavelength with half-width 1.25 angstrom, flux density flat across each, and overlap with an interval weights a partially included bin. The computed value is 81.7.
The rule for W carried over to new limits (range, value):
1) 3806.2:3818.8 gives 77.1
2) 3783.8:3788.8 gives 77.8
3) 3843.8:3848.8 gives 81.9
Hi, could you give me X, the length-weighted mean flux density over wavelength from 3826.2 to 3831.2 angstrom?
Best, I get 66.9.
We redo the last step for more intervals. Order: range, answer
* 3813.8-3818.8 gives 70.9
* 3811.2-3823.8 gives 73.8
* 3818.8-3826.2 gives 71.3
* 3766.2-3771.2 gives 58.5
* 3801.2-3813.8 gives 80.5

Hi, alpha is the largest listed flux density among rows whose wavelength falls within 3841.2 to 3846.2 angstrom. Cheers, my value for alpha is 80.06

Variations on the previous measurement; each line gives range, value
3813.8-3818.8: 75.62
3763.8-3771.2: 72.26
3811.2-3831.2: 79.56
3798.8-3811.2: 87.95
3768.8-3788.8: 85.6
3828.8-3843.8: 73.64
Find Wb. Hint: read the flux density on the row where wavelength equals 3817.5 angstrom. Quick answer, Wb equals 75.62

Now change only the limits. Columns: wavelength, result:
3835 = 44.07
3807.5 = 76.41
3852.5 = 84.84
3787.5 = 72.76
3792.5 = 76.83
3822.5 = 79.27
